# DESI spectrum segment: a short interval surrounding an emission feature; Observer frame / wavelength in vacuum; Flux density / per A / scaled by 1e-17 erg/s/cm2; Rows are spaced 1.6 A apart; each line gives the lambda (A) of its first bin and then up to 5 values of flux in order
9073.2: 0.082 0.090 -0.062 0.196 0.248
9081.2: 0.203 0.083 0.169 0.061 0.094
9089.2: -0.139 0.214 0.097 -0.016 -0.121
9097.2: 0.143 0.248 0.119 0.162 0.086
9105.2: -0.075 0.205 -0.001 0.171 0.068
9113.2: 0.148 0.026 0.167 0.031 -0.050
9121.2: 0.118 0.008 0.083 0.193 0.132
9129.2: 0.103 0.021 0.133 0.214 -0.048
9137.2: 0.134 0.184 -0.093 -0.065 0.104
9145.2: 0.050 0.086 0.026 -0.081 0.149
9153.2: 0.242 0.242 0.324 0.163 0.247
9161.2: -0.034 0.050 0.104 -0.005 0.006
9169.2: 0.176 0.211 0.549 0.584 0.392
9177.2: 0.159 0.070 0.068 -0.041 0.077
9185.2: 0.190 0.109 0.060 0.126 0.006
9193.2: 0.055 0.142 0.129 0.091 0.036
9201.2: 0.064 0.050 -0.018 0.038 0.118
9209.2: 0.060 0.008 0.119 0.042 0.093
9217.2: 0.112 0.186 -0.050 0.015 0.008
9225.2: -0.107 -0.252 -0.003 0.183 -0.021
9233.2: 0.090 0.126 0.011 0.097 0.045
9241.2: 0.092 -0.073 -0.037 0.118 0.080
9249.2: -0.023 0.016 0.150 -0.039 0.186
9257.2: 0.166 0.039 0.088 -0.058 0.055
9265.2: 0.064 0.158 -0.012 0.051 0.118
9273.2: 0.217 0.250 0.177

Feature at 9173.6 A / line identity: H-beta 4861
